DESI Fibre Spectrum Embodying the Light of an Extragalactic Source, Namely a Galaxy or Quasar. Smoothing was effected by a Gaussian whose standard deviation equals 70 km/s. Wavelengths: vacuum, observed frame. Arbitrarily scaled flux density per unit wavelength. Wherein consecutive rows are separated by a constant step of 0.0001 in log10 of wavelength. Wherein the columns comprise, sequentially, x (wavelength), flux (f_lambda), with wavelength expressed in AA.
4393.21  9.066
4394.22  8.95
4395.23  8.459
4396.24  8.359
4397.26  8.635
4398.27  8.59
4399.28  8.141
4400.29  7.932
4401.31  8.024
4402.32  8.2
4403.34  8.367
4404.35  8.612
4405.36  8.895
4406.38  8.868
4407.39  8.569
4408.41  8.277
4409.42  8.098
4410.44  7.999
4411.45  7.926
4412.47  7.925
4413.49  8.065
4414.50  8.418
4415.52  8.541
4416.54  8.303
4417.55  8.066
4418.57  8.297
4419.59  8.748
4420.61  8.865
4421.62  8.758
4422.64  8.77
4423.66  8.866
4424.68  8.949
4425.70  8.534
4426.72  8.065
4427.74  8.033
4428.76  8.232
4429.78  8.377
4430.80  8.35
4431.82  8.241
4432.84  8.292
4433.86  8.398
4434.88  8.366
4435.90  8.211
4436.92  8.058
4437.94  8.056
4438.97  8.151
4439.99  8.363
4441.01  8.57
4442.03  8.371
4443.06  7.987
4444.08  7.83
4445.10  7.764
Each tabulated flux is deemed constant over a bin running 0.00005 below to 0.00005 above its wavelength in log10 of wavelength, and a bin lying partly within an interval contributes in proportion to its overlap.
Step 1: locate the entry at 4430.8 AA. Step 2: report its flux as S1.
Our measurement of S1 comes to 8.35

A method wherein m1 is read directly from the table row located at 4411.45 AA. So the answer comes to 7.926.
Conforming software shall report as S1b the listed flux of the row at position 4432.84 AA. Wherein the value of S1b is 8.292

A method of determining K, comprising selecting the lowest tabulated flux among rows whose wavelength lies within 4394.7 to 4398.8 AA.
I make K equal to 8.359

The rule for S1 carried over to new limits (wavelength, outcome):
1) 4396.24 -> 8.359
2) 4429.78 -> 8.377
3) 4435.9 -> 8.211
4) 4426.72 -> 8.065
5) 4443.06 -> 7.987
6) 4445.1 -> 7.764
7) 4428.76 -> 8.232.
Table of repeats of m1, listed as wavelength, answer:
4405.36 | 8.895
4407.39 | 8.569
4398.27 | 8.59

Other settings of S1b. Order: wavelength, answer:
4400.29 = 7.932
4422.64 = 8.77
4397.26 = 8.635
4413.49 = 8.065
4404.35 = 8.612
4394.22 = 8.95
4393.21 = 9.066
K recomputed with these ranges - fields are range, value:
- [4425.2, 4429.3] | 8.033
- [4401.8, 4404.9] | 8.2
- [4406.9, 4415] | 7.925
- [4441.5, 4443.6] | 7.987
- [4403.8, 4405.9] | 8.612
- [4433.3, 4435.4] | 8.366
